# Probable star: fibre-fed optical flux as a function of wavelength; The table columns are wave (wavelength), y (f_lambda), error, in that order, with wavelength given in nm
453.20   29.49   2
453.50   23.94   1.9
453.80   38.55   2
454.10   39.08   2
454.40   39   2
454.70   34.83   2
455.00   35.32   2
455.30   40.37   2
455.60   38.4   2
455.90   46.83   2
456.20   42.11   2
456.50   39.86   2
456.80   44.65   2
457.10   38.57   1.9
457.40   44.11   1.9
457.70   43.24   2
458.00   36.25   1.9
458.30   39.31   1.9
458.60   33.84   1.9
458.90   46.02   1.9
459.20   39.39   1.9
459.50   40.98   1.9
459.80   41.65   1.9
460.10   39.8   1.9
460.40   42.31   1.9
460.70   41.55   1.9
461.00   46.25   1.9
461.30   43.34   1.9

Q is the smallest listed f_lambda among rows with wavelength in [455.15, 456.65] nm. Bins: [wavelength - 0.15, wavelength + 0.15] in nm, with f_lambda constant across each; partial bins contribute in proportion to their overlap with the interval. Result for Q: 38.4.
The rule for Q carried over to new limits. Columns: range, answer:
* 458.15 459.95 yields 33.84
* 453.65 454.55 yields 38.55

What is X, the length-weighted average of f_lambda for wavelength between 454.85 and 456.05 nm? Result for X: 40.2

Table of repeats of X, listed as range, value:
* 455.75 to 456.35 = 44.5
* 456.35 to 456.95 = 42.3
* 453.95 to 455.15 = 37.1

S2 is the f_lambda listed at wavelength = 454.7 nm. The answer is 34.83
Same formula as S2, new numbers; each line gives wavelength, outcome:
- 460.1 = 39.8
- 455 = 35.32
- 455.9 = 46.83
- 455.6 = 38.4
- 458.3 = 39.31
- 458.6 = 33.84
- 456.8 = 44.65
